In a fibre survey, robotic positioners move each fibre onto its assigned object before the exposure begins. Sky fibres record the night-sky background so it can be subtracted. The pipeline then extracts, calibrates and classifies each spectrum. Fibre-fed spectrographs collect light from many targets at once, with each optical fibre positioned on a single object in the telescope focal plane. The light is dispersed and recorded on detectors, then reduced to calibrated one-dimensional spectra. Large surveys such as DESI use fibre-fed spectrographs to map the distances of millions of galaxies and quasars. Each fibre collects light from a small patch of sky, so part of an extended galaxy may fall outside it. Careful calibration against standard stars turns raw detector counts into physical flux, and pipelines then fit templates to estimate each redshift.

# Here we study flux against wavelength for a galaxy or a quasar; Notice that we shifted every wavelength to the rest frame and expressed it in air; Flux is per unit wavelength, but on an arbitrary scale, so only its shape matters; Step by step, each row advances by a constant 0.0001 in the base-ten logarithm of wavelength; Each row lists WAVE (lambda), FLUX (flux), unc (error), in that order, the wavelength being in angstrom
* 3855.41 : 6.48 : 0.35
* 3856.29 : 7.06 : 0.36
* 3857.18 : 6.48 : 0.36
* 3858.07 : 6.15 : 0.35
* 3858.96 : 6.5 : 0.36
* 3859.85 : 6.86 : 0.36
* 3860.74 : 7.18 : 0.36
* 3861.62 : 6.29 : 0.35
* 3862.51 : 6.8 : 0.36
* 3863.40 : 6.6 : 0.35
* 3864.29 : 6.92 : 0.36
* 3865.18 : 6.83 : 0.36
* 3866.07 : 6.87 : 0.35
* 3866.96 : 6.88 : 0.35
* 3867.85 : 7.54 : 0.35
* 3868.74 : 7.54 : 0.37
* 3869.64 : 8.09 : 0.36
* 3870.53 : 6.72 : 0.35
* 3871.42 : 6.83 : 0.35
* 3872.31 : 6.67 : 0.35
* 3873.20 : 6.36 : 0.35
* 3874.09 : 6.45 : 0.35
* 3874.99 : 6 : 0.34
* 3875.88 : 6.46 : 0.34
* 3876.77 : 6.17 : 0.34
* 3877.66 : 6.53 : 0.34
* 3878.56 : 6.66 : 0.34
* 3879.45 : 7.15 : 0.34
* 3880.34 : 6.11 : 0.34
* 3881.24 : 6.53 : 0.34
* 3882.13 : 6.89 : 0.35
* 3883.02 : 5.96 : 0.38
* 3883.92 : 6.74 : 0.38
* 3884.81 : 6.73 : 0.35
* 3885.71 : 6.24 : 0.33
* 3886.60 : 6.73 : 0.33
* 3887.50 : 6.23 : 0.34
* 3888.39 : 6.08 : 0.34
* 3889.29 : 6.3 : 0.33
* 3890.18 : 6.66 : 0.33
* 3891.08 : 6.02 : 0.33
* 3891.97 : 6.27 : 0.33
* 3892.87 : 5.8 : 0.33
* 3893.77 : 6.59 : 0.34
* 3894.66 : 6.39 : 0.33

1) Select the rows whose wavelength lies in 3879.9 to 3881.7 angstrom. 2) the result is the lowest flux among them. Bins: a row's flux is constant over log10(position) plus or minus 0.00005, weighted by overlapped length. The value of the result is 6.11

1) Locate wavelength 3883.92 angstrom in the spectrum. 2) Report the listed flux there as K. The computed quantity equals 6.74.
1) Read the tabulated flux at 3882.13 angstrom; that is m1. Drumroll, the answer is 6.89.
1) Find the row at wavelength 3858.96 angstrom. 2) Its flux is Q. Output 6.5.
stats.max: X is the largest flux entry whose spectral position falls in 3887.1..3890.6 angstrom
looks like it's 6.66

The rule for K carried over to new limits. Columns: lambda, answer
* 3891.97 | 6.27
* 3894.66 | 6.39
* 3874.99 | 6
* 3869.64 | 8.09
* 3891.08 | 6.02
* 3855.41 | 6.48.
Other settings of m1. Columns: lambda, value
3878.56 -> 6.66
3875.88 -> 6.46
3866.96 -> 6.88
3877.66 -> 6.53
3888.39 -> 6.08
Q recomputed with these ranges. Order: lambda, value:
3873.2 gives 6.36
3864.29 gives 6.92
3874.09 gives 6.45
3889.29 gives 6.3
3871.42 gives 6.83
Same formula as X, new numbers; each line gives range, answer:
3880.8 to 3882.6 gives 6.89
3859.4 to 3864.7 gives 7.18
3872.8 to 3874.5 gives 6.45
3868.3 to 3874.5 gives 8.09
